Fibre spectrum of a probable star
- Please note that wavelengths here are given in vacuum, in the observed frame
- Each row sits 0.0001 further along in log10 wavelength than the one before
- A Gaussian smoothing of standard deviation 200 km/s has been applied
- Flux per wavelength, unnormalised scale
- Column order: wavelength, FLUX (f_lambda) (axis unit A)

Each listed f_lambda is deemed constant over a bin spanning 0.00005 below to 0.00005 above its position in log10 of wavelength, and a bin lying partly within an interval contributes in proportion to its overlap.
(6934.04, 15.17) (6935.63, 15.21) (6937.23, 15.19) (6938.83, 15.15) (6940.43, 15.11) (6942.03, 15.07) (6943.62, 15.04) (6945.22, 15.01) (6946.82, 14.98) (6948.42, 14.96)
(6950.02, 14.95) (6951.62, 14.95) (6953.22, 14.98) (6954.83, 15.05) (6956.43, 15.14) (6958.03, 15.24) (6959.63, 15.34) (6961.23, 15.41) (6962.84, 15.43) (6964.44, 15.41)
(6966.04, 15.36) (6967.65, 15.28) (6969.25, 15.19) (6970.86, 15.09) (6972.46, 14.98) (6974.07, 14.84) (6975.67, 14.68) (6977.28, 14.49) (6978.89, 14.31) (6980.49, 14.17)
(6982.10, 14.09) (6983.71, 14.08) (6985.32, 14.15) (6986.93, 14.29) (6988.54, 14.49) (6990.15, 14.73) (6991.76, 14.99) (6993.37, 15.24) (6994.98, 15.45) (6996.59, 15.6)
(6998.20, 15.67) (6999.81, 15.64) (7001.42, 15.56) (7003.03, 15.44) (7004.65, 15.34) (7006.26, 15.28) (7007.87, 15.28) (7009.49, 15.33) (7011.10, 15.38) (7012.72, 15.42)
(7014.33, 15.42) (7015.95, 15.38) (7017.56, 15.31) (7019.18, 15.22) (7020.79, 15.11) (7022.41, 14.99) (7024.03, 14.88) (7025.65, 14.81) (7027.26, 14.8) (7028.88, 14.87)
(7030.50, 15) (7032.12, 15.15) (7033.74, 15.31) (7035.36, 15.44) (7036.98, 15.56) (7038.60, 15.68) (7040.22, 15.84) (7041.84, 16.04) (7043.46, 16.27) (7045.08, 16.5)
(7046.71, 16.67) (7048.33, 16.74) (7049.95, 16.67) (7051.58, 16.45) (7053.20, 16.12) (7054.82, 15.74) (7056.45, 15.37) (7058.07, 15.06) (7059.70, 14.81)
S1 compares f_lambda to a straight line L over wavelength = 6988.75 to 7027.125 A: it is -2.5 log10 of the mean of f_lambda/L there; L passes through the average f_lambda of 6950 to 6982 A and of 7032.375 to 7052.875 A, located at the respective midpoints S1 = 0.023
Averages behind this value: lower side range 15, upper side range 16.1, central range 15.3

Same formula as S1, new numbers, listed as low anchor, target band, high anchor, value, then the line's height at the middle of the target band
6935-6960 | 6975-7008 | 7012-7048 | 0.028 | 15.3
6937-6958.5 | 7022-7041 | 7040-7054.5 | 0.067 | 16.2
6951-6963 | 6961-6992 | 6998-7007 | 0.040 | 15.3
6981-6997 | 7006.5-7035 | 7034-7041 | 0.008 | 15.3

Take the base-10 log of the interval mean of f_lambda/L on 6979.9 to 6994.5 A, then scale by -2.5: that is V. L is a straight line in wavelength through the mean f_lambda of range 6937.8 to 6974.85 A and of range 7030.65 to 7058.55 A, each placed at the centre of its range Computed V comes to 0.07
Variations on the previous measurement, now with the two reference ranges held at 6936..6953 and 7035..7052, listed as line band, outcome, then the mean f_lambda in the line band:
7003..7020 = 0.03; 15.3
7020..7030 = 0.07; 14.9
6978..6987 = 0.10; 14.2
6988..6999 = 0.03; 15.2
